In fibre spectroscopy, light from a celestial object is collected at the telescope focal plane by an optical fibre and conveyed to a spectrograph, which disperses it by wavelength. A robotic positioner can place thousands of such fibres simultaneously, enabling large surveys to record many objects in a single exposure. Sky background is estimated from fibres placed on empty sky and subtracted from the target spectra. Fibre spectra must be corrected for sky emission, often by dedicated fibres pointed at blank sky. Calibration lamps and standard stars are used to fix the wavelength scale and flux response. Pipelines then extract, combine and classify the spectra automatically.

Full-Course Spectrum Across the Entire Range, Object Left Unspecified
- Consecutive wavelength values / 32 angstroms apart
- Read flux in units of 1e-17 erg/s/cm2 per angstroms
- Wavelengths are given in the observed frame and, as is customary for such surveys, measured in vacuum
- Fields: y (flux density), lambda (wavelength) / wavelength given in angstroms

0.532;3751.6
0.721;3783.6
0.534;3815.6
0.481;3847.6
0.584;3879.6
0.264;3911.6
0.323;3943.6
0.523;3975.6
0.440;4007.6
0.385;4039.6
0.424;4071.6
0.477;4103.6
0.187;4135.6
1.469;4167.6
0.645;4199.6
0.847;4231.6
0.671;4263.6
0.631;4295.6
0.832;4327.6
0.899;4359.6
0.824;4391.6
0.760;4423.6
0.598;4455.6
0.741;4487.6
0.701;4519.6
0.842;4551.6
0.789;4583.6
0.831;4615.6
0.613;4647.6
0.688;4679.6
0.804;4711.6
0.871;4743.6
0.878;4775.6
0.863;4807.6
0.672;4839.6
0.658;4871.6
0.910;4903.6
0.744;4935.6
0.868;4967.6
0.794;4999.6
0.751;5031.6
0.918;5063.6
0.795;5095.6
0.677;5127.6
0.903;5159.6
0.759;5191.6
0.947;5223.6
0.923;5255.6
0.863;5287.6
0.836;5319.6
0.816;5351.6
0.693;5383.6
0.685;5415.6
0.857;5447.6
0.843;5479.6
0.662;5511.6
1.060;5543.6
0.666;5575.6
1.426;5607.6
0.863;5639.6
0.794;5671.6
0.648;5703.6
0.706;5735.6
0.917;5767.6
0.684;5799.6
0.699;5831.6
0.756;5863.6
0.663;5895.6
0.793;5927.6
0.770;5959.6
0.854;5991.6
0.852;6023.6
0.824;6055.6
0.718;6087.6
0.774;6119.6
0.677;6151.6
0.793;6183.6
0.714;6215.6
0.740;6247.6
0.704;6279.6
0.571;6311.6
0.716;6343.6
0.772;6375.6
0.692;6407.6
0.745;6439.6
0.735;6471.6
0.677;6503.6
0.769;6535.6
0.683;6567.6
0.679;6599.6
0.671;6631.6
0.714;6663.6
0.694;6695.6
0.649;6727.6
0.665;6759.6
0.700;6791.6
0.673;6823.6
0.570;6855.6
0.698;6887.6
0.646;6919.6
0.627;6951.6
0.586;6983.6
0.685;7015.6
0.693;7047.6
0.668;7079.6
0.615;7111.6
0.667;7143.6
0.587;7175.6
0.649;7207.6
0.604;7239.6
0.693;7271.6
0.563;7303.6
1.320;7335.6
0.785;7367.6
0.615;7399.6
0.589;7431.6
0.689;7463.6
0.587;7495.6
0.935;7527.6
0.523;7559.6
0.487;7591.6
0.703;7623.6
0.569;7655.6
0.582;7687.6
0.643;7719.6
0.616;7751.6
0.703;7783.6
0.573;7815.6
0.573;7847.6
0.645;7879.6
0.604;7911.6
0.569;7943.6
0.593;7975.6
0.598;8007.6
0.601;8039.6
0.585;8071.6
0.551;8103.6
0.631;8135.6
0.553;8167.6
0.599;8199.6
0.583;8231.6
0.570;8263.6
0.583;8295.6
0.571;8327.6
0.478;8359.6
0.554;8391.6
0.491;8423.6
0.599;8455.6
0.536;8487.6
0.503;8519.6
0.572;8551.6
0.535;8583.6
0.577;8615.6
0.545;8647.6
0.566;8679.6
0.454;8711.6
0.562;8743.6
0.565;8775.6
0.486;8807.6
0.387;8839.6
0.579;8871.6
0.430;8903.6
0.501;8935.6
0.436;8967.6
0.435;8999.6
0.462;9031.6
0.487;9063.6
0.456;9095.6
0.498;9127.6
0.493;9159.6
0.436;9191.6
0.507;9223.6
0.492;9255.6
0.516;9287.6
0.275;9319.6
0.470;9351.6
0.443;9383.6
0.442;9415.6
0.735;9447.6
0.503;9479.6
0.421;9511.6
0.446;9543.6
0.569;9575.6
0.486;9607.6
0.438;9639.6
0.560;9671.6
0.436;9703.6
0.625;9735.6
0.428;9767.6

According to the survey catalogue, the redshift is 0.120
